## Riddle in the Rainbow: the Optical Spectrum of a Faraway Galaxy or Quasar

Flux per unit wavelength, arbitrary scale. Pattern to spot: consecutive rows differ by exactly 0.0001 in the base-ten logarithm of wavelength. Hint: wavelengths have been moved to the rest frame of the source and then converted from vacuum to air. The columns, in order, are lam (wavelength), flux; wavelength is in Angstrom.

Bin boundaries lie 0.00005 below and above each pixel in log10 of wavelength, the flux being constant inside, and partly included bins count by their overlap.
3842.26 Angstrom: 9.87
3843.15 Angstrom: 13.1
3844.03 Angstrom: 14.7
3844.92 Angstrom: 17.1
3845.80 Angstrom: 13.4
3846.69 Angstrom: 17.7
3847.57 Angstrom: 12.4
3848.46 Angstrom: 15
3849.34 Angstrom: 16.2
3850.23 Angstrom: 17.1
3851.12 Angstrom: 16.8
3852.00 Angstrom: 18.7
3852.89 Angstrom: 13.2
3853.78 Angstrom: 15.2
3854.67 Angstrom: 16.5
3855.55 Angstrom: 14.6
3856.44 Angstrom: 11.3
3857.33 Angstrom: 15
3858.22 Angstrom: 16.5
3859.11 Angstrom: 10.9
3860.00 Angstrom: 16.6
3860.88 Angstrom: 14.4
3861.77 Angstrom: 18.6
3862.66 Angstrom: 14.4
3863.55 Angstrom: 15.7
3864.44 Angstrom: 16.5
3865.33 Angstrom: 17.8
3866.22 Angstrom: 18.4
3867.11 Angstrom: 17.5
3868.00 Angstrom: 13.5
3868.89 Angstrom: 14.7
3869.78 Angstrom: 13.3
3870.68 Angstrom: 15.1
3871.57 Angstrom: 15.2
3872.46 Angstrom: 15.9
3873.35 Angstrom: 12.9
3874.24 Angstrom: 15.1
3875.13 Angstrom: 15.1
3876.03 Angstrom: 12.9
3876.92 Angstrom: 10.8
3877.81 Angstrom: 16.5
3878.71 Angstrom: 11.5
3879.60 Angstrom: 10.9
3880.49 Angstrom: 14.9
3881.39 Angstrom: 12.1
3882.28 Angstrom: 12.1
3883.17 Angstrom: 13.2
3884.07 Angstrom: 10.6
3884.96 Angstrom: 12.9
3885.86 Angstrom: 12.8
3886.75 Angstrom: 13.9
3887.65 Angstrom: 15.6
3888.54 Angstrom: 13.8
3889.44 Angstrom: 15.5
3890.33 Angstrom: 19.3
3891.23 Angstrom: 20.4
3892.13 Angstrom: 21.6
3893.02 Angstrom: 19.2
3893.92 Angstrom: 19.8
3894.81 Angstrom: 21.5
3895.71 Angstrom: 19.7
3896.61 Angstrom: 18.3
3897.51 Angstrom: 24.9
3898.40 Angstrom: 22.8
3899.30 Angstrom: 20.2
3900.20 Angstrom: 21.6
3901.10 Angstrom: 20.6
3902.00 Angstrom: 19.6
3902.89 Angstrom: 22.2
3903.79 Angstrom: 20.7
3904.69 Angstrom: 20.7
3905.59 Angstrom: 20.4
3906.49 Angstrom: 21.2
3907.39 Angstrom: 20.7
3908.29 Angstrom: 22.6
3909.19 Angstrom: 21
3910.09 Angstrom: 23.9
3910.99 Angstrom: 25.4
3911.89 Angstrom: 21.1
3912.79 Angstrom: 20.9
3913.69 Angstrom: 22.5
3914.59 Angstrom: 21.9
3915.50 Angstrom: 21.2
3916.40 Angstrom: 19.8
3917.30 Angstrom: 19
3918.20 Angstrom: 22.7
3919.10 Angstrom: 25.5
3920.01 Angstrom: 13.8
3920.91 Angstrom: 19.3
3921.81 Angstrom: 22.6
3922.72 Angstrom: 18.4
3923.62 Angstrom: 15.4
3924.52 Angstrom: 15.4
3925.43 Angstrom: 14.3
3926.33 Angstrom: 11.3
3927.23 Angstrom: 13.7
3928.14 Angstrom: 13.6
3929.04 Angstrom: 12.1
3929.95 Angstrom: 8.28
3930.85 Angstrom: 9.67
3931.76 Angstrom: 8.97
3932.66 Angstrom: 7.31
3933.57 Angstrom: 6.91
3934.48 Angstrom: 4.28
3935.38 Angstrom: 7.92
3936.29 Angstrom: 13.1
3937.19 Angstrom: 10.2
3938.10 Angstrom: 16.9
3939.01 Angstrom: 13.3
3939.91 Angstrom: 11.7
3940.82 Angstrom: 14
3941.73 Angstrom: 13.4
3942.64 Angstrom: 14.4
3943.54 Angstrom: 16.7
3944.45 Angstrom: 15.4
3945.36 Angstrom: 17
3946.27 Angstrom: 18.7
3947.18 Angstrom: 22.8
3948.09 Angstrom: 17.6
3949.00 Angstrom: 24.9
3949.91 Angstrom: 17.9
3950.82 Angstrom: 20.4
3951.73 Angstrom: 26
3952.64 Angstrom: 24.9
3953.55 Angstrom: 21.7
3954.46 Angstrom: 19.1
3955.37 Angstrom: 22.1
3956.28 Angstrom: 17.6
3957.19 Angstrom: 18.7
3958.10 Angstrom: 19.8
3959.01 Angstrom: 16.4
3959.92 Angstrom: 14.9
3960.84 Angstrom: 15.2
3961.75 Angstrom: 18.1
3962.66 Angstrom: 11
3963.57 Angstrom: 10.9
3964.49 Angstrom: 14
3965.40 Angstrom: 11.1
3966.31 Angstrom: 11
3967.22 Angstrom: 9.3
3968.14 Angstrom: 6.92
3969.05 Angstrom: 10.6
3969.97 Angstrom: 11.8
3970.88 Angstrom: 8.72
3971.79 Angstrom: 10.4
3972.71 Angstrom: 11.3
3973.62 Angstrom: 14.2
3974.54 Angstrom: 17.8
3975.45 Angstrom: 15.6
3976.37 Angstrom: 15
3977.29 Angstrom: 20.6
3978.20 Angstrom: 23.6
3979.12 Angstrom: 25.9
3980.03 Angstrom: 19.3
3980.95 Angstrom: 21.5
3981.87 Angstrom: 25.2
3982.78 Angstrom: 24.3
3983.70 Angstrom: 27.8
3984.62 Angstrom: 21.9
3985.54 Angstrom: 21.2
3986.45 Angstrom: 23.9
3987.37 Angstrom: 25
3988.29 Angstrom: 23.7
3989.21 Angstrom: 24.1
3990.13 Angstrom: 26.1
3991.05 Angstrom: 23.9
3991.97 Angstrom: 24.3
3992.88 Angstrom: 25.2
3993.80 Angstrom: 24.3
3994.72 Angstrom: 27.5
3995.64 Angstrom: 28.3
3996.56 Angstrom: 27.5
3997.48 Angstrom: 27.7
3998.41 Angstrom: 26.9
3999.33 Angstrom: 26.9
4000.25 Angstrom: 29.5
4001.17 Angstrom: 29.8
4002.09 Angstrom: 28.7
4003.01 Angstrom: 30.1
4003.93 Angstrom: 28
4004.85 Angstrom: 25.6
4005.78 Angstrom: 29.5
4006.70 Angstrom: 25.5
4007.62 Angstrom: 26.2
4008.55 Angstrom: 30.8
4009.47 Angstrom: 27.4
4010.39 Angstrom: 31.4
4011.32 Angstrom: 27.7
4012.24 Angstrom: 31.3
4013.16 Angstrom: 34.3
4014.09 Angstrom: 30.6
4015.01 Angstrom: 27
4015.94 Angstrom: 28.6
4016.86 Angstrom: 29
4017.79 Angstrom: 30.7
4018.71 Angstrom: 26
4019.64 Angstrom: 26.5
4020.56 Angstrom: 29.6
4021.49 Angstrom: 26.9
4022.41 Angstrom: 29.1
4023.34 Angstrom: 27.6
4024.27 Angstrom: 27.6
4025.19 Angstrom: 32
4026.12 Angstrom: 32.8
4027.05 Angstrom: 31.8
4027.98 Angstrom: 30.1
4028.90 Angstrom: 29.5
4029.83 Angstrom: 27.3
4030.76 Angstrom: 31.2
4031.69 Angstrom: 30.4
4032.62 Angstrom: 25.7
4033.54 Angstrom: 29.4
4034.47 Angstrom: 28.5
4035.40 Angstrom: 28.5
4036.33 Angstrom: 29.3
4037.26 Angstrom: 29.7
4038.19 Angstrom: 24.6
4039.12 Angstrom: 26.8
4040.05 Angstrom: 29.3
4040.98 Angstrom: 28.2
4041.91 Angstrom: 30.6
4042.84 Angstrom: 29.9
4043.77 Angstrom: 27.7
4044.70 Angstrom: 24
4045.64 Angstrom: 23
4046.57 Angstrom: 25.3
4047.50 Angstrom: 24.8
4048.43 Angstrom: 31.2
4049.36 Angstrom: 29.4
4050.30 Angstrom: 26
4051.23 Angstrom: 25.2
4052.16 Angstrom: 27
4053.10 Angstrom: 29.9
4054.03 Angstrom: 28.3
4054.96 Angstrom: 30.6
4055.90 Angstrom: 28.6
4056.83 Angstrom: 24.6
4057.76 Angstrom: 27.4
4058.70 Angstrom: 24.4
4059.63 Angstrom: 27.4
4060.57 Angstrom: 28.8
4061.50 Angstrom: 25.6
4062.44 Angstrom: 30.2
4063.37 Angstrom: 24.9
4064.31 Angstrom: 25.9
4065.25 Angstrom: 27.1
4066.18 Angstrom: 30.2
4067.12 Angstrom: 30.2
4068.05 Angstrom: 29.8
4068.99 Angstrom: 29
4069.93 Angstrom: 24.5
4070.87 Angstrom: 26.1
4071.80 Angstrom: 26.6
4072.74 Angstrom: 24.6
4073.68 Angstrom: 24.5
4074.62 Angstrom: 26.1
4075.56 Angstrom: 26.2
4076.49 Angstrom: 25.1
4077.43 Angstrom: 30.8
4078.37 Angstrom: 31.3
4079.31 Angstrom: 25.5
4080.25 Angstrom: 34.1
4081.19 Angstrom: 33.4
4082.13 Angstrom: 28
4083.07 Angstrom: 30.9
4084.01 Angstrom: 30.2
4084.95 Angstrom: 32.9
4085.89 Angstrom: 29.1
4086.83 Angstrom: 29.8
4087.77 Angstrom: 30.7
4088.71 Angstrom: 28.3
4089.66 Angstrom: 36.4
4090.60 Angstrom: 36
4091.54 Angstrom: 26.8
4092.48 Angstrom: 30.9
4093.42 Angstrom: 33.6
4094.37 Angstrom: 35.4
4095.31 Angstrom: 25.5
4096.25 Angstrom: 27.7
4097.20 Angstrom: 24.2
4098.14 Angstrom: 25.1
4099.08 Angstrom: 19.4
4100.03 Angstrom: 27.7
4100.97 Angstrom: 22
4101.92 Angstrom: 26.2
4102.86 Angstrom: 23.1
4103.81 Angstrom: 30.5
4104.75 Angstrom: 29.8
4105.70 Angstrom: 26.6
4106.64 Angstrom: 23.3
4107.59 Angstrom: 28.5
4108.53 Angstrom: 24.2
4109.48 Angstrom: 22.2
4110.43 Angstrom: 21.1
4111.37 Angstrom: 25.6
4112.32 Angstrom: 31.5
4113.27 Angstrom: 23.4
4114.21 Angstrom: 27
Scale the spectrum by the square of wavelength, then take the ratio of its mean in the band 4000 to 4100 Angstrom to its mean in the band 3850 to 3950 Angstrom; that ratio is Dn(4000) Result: 1.9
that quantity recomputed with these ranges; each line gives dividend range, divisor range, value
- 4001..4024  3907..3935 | 1.79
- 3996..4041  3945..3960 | 1.47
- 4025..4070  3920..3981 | 1.94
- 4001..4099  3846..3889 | 2.14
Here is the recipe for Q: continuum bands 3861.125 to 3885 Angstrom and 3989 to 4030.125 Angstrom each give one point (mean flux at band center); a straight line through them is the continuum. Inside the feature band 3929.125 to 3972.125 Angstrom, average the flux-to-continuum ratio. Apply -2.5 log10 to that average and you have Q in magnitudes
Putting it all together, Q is 0.47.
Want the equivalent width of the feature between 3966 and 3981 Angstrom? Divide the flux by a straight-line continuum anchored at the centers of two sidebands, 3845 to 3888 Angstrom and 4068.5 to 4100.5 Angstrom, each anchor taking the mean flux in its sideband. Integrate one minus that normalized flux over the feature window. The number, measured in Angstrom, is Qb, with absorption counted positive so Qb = 4.8 Angstrom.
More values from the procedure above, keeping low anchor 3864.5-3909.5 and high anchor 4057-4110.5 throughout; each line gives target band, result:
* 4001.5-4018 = -3.6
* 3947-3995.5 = 6.0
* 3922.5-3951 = 8.6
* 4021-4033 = -2.3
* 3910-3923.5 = -1.7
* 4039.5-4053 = -0.8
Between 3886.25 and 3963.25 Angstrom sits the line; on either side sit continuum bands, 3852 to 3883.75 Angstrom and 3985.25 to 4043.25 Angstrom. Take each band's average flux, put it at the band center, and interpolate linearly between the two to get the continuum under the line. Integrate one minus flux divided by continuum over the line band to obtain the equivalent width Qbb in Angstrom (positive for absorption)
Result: 6.9 Angstrom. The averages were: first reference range 14.6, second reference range 28.1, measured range 17.7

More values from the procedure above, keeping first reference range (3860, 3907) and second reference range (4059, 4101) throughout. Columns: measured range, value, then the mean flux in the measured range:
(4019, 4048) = -3.0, 28.3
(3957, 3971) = 5.5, 13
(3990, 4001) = -1.5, 26.6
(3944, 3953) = 0.0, 20.5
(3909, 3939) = 4.8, 15.9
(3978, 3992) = -0.6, 23.8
